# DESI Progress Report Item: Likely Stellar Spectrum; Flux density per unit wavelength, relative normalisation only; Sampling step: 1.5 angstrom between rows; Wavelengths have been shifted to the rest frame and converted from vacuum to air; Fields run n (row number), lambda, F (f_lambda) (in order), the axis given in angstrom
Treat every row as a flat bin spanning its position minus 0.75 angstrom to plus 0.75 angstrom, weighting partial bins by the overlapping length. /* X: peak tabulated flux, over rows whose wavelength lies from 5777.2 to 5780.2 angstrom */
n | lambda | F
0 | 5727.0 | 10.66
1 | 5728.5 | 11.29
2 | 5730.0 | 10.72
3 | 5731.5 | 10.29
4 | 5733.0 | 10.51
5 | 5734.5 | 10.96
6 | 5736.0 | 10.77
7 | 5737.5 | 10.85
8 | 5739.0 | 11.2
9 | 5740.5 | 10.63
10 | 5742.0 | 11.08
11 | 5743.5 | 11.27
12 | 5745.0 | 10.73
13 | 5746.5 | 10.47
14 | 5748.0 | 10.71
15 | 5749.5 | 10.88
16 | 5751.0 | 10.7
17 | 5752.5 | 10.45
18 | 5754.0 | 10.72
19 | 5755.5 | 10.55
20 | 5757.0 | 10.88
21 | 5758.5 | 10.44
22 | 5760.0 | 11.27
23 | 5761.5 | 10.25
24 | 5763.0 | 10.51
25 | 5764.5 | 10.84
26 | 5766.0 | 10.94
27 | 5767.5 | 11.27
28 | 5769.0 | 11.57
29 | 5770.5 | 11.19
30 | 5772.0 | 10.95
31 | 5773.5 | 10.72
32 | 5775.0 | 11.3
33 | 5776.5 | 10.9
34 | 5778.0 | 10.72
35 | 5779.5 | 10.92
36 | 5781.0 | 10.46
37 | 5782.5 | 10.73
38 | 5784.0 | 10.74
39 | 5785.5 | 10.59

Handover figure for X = 10.92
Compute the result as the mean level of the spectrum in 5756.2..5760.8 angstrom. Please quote 10.9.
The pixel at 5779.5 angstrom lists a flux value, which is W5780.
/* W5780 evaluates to 10.92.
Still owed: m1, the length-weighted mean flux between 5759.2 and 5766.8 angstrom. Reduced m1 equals 10.8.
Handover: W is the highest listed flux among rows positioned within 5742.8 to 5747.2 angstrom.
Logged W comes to 11.27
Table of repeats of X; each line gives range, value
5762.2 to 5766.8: 10.94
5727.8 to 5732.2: 11.29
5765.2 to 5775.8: 11.57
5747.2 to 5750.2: 10.88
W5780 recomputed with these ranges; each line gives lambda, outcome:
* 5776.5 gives 10.9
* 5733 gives 10.51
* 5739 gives 11.2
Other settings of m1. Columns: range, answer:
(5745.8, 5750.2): 10.7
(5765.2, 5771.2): 11.2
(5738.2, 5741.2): 10.9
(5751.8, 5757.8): 10.6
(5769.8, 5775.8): 11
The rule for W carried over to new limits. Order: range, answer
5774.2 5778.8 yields 11.3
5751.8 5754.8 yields 10.72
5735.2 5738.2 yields 10.85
